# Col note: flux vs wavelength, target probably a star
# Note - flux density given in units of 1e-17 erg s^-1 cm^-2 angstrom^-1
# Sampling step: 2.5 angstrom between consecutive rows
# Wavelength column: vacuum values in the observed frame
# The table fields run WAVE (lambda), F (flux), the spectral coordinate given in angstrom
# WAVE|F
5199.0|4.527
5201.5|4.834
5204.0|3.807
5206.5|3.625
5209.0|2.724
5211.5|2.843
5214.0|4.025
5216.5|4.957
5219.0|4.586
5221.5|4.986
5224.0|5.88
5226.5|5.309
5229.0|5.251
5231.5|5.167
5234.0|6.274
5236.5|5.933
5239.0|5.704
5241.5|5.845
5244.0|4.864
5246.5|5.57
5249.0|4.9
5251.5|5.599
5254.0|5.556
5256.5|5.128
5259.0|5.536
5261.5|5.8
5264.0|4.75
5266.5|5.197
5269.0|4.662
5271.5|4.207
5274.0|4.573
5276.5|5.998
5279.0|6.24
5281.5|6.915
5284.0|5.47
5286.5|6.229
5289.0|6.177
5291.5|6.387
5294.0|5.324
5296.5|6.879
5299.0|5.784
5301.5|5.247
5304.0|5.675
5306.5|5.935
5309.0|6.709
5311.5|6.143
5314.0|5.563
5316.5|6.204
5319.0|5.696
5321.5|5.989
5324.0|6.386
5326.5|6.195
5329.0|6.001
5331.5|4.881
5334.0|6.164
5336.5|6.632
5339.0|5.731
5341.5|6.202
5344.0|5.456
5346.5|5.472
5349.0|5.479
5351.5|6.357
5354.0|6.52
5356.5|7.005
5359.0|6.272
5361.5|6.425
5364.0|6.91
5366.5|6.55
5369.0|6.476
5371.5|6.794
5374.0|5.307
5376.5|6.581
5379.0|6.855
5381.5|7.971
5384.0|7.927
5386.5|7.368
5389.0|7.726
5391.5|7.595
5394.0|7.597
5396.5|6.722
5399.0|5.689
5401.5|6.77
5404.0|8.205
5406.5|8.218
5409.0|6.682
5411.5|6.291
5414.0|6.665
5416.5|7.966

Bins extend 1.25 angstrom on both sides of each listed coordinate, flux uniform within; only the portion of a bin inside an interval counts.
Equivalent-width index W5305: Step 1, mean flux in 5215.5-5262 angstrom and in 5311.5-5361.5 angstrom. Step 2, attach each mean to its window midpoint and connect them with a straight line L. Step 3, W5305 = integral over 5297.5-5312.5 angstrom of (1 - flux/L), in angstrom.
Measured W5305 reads -0.26 angstrom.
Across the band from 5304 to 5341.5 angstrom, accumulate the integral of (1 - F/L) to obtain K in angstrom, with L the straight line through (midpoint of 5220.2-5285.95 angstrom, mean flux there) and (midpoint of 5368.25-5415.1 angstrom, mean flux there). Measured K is 1.4 angstrom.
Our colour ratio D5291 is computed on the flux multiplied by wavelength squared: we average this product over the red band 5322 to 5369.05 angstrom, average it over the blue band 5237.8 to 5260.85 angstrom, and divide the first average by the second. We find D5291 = 1.18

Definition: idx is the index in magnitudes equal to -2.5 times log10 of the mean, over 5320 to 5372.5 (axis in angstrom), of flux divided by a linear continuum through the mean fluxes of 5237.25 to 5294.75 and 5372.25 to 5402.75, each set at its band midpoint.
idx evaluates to 0.05 mag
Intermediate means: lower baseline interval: 5.51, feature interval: 6.18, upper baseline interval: 7.01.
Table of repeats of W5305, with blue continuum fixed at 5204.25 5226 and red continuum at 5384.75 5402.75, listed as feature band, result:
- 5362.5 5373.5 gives 0.2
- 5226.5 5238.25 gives -2.9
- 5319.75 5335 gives 0.2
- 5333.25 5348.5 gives 0.8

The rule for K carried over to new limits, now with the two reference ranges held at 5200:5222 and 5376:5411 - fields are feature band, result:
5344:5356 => 0.98 angstrom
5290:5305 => -0.91 angstrom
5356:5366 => 0.11 angstrom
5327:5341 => 0.67 angstrom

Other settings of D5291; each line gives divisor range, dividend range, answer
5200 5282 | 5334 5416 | 1.40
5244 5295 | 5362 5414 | 1.33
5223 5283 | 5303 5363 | 1.14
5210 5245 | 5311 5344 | 1.21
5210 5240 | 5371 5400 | 1.48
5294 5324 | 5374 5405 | 1.24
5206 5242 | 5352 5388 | 1.47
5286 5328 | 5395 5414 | 1.19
